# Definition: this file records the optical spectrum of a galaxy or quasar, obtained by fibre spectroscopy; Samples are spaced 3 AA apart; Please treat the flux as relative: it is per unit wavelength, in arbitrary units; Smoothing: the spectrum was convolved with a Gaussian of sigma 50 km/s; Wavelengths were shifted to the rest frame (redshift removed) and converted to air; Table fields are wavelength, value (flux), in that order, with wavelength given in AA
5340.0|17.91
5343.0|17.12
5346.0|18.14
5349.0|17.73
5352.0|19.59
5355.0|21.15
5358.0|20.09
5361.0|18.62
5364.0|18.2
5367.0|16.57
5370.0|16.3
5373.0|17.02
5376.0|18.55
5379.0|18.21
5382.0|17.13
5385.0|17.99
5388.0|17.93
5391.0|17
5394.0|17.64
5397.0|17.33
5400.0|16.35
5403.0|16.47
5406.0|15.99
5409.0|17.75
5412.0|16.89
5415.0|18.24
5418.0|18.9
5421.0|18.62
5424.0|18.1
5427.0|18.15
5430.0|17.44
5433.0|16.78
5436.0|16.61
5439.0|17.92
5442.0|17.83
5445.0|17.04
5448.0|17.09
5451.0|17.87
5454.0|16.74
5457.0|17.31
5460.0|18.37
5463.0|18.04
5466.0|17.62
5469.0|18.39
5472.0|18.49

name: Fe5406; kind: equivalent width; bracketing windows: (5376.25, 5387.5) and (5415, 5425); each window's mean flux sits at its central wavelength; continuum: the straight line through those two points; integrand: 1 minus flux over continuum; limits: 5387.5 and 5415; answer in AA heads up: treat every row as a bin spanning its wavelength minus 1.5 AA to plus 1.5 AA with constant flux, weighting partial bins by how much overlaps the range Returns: 1.7 AA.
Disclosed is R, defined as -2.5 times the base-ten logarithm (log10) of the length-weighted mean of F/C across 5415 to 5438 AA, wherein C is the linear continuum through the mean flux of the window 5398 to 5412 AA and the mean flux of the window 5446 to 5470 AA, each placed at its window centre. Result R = -0.05 mag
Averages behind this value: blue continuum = 16.7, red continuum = 17.7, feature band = 17.8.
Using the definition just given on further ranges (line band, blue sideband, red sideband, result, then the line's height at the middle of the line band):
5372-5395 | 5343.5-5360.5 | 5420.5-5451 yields 0.051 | 18.6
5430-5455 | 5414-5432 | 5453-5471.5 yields 0.046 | 18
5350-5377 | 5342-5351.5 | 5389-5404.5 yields -0.051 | 17.6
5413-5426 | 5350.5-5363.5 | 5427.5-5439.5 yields -0.044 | 17.7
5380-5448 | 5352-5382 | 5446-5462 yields 0.025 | 17.9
